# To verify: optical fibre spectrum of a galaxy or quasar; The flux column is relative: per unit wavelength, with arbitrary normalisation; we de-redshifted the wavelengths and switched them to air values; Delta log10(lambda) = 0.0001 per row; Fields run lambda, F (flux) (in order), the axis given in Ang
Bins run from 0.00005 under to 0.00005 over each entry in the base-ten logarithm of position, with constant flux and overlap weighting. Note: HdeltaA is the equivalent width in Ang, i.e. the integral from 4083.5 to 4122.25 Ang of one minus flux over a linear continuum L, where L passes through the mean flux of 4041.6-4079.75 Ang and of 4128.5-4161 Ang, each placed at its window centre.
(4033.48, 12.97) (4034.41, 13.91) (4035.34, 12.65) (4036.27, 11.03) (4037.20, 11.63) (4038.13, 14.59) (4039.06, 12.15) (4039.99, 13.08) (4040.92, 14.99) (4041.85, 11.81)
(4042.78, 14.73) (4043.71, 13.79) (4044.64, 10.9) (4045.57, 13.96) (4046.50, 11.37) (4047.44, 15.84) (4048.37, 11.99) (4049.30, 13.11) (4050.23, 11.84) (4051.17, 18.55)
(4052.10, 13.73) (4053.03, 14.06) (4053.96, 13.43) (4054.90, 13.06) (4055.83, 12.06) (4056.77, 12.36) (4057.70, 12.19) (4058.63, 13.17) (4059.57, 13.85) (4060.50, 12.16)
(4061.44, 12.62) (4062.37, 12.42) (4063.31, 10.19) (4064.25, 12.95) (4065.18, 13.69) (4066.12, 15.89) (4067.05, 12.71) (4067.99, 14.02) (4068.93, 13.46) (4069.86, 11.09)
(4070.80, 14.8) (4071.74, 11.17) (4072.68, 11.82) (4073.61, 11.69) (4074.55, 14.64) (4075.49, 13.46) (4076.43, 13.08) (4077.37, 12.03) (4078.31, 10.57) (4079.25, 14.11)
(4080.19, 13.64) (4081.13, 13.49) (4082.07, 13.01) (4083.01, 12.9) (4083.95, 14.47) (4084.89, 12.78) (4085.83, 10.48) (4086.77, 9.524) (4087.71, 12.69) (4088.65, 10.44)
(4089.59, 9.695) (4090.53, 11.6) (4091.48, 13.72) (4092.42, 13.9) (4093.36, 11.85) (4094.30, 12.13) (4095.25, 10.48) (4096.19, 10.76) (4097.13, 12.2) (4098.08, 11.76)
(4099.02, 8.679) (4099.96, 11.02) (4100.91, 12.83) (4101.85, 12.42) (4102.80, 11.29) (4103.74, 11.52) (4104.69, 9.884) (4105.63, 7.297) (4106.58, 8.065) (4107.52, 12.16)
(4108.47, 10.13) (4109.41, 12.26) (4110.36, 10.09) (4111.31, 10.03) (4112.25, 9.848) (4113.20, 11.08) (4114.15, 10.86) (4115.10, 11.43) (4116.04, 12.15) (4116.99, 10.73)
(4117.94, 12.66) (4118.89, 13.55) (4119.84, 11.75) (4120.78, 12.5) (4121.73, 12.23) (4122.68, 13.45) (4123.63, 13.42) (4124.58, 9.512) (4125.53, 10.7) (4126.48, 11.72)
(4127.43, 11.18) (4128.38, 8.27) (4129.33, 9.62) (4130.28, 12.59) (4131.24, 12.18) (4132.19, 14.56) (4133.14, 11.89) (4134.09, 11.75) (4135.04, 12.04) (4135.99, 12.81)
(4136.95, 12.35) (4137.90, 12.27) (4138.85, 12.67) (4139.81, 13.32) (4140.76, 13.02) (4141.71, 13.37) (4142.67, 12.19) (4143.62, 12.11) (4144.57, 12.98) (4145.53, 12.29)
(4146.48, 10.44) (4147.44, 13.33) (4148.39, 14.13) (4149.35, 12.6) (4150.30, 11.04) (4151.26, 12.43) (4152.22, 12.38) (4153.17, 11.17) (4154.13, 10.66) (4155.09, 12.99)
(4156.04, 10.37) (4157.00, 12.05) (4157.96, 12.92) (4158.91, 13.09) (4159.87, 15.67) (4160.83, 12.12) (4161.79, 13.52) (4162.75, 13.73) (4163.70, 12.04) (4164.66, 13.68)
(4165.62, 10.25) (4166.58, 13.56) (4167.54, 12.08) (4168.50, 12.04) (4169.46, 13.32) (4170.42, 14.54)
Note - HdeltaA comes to 4.1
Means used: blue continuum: 13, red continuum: 12.4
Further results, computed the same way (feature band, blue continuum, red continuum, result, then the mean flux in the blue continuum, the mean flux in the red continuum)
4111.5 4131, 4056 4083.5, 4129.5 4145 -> 1.8 Ang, 12.9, 12.6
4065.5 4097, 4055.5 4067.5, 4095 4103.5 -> -1.2 Ang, 12.8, 11.3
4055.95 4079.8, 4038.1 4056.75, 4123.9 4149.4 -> 0.5 Ang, 13.4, 12.1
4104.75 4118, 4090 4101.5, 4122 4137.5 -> 1.4 Ang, 11.7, 11.8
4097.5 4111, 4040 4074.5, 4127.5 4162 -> 2.1 Ang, 13.1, 12.3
